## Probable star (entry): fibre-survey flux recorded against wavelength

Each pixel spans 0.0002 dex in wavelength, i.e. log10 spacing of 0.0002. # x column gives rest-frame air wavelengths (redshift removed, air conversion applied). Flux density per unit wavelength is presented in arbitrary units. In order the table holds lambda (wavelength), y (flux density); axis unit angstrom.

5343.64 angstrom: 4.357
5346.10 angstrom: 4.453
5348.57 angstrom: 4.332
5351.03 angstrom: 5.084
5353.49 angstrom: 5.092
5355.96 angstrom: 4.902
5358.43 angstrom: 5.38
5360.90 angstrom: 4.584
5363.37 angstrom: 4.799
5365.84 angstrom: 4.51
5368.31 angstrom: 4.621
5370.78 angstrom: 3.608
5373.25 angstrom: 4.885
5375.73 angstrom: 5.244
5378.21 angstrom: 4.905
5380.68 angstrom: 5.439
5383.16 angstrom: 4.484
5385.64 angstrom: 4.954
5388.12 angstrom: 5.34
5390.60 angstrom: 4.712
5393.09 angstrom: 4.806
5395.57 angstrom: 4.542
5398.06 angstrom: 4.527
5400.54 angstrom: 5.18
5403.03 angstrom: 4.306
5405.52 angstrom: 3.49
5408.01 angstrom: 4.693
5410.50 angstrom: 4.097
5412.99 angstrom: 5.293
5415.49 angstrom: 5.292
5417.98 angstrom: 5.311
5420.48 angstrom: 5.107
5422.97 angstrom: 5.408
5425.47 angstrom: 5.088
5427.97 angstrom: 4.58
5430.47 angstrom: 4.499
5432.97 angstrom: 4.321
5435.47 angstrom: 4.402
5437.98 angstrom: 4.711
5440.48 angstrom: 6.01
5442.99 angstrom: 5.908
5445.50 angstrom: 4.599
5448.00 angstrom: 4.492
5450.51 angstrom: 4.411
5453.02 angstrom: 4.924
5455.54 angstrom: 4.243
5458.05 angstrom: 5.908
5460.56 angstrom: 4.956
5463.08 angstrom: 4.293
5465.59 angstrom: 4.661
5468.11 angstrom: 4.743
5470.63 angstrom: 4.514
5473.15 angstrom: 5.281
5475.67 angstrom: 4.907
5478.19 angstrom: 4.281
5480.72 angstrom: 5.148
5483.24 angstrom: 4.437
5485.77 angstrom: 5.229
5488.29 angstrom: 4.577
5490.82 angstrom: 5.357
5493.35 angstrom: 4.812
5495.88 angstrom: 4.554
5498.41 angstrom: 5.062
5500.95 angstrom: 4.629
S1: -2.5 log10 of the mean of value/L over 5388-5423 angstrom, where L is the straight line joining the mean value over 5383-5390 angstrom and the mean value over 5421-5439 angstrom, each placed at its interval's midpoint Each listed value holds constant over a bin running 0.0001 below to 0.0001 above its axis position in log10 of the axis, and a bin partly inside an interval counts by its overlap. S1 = 0.02 mag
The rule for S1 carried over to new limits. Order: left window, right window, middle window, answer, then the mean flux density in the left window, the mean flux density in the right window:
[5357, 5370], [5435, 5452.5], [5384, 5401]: -0.01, 4.74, 4.96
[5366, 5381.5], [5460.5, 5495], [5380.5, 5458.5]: -0.01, 4.75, 4.79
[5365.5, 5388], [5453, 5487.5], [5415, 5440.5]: -0.03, 4.78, 4.82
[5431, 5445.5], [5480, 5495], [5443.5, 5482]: 0.04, 5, 4.91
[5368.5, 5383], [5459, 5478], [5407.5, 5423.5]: -0.06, 4.78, 4.76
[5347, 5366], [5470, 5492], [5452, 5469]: 0.01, 4.85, 4.87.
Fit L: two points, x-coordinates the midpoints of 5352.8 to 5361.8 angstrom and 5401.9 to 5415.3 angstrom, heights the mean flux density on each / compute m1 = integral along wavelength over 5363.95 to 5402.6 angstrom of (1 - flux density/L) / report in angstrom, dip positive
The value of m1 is -0.5 angstrom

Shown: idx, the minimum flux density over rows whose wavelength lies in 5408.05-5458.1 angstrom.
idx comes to 4.097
